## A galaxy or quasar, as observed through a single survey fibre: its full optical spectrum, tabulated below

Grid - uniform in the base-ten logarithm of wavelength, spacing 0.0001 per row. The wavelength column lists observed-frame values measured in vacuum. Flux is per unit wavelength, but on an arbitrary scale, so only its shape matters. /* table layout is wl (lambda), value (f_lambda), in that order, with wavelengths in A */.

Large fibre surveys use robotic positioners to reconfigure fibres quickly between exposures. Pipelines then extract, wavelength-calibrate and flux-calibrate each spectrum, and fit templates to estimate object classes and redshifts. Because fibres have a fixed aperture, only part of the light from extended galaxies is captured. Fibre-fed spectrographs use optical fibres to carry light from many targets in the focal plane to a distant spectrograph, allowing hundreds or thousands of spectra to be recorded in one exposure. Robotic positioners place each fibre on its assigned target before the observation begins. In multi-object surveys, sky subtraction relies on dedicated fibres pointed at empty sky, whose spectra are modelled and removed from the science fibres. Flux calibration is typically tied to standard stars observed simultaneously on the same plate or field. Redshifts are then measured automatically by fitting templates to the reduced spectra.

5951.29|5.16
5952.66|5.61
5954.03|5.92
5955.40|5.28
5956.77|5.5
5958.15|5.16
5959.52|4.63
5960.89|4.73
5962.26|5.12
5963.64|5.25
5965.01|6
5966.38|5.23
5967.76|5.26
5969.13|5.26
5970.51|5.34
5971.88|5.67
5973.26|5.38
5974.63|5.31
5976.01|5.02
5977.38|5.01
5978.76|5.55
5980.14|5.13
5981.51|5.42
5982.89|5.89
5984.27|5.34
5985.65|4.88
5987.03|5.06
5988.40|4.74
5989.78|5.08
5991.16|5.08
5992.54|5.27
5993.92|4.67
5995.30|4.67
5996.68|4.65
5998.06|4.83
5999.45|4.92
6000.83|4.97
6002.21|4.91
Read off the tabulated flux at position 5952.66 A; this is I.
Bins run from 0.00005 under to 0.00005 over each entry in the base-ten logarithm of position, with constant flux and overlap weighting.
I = 5.61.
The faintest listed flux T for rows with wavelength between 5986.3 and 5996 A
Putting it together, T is 4.67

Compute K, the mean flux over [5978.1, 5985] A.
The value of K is 5.46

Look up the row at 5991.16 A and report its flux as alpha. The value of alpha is 5.08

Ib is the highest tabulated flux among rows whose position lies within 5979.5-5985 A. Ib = 5.89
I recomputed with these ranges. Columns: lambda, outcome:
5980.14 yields 5.13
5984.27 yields 5.34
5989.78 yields 5.08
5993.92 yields 4.67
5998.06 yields 4.83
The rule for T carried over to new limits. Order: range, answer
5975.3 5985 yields 5.01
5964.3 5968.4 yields 5.23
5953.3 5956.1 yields 5.28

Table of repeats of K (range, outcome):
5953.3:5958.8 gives 5.46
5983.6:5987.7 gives 5.09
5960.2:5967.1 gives 5.26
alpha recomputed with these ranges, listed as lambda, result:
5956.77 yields 5.5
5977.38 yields 5.01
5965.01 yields 6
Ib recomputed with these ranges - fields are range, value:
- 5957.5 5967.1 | 6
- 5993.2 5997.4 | 4.67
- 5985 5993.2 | 5.27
